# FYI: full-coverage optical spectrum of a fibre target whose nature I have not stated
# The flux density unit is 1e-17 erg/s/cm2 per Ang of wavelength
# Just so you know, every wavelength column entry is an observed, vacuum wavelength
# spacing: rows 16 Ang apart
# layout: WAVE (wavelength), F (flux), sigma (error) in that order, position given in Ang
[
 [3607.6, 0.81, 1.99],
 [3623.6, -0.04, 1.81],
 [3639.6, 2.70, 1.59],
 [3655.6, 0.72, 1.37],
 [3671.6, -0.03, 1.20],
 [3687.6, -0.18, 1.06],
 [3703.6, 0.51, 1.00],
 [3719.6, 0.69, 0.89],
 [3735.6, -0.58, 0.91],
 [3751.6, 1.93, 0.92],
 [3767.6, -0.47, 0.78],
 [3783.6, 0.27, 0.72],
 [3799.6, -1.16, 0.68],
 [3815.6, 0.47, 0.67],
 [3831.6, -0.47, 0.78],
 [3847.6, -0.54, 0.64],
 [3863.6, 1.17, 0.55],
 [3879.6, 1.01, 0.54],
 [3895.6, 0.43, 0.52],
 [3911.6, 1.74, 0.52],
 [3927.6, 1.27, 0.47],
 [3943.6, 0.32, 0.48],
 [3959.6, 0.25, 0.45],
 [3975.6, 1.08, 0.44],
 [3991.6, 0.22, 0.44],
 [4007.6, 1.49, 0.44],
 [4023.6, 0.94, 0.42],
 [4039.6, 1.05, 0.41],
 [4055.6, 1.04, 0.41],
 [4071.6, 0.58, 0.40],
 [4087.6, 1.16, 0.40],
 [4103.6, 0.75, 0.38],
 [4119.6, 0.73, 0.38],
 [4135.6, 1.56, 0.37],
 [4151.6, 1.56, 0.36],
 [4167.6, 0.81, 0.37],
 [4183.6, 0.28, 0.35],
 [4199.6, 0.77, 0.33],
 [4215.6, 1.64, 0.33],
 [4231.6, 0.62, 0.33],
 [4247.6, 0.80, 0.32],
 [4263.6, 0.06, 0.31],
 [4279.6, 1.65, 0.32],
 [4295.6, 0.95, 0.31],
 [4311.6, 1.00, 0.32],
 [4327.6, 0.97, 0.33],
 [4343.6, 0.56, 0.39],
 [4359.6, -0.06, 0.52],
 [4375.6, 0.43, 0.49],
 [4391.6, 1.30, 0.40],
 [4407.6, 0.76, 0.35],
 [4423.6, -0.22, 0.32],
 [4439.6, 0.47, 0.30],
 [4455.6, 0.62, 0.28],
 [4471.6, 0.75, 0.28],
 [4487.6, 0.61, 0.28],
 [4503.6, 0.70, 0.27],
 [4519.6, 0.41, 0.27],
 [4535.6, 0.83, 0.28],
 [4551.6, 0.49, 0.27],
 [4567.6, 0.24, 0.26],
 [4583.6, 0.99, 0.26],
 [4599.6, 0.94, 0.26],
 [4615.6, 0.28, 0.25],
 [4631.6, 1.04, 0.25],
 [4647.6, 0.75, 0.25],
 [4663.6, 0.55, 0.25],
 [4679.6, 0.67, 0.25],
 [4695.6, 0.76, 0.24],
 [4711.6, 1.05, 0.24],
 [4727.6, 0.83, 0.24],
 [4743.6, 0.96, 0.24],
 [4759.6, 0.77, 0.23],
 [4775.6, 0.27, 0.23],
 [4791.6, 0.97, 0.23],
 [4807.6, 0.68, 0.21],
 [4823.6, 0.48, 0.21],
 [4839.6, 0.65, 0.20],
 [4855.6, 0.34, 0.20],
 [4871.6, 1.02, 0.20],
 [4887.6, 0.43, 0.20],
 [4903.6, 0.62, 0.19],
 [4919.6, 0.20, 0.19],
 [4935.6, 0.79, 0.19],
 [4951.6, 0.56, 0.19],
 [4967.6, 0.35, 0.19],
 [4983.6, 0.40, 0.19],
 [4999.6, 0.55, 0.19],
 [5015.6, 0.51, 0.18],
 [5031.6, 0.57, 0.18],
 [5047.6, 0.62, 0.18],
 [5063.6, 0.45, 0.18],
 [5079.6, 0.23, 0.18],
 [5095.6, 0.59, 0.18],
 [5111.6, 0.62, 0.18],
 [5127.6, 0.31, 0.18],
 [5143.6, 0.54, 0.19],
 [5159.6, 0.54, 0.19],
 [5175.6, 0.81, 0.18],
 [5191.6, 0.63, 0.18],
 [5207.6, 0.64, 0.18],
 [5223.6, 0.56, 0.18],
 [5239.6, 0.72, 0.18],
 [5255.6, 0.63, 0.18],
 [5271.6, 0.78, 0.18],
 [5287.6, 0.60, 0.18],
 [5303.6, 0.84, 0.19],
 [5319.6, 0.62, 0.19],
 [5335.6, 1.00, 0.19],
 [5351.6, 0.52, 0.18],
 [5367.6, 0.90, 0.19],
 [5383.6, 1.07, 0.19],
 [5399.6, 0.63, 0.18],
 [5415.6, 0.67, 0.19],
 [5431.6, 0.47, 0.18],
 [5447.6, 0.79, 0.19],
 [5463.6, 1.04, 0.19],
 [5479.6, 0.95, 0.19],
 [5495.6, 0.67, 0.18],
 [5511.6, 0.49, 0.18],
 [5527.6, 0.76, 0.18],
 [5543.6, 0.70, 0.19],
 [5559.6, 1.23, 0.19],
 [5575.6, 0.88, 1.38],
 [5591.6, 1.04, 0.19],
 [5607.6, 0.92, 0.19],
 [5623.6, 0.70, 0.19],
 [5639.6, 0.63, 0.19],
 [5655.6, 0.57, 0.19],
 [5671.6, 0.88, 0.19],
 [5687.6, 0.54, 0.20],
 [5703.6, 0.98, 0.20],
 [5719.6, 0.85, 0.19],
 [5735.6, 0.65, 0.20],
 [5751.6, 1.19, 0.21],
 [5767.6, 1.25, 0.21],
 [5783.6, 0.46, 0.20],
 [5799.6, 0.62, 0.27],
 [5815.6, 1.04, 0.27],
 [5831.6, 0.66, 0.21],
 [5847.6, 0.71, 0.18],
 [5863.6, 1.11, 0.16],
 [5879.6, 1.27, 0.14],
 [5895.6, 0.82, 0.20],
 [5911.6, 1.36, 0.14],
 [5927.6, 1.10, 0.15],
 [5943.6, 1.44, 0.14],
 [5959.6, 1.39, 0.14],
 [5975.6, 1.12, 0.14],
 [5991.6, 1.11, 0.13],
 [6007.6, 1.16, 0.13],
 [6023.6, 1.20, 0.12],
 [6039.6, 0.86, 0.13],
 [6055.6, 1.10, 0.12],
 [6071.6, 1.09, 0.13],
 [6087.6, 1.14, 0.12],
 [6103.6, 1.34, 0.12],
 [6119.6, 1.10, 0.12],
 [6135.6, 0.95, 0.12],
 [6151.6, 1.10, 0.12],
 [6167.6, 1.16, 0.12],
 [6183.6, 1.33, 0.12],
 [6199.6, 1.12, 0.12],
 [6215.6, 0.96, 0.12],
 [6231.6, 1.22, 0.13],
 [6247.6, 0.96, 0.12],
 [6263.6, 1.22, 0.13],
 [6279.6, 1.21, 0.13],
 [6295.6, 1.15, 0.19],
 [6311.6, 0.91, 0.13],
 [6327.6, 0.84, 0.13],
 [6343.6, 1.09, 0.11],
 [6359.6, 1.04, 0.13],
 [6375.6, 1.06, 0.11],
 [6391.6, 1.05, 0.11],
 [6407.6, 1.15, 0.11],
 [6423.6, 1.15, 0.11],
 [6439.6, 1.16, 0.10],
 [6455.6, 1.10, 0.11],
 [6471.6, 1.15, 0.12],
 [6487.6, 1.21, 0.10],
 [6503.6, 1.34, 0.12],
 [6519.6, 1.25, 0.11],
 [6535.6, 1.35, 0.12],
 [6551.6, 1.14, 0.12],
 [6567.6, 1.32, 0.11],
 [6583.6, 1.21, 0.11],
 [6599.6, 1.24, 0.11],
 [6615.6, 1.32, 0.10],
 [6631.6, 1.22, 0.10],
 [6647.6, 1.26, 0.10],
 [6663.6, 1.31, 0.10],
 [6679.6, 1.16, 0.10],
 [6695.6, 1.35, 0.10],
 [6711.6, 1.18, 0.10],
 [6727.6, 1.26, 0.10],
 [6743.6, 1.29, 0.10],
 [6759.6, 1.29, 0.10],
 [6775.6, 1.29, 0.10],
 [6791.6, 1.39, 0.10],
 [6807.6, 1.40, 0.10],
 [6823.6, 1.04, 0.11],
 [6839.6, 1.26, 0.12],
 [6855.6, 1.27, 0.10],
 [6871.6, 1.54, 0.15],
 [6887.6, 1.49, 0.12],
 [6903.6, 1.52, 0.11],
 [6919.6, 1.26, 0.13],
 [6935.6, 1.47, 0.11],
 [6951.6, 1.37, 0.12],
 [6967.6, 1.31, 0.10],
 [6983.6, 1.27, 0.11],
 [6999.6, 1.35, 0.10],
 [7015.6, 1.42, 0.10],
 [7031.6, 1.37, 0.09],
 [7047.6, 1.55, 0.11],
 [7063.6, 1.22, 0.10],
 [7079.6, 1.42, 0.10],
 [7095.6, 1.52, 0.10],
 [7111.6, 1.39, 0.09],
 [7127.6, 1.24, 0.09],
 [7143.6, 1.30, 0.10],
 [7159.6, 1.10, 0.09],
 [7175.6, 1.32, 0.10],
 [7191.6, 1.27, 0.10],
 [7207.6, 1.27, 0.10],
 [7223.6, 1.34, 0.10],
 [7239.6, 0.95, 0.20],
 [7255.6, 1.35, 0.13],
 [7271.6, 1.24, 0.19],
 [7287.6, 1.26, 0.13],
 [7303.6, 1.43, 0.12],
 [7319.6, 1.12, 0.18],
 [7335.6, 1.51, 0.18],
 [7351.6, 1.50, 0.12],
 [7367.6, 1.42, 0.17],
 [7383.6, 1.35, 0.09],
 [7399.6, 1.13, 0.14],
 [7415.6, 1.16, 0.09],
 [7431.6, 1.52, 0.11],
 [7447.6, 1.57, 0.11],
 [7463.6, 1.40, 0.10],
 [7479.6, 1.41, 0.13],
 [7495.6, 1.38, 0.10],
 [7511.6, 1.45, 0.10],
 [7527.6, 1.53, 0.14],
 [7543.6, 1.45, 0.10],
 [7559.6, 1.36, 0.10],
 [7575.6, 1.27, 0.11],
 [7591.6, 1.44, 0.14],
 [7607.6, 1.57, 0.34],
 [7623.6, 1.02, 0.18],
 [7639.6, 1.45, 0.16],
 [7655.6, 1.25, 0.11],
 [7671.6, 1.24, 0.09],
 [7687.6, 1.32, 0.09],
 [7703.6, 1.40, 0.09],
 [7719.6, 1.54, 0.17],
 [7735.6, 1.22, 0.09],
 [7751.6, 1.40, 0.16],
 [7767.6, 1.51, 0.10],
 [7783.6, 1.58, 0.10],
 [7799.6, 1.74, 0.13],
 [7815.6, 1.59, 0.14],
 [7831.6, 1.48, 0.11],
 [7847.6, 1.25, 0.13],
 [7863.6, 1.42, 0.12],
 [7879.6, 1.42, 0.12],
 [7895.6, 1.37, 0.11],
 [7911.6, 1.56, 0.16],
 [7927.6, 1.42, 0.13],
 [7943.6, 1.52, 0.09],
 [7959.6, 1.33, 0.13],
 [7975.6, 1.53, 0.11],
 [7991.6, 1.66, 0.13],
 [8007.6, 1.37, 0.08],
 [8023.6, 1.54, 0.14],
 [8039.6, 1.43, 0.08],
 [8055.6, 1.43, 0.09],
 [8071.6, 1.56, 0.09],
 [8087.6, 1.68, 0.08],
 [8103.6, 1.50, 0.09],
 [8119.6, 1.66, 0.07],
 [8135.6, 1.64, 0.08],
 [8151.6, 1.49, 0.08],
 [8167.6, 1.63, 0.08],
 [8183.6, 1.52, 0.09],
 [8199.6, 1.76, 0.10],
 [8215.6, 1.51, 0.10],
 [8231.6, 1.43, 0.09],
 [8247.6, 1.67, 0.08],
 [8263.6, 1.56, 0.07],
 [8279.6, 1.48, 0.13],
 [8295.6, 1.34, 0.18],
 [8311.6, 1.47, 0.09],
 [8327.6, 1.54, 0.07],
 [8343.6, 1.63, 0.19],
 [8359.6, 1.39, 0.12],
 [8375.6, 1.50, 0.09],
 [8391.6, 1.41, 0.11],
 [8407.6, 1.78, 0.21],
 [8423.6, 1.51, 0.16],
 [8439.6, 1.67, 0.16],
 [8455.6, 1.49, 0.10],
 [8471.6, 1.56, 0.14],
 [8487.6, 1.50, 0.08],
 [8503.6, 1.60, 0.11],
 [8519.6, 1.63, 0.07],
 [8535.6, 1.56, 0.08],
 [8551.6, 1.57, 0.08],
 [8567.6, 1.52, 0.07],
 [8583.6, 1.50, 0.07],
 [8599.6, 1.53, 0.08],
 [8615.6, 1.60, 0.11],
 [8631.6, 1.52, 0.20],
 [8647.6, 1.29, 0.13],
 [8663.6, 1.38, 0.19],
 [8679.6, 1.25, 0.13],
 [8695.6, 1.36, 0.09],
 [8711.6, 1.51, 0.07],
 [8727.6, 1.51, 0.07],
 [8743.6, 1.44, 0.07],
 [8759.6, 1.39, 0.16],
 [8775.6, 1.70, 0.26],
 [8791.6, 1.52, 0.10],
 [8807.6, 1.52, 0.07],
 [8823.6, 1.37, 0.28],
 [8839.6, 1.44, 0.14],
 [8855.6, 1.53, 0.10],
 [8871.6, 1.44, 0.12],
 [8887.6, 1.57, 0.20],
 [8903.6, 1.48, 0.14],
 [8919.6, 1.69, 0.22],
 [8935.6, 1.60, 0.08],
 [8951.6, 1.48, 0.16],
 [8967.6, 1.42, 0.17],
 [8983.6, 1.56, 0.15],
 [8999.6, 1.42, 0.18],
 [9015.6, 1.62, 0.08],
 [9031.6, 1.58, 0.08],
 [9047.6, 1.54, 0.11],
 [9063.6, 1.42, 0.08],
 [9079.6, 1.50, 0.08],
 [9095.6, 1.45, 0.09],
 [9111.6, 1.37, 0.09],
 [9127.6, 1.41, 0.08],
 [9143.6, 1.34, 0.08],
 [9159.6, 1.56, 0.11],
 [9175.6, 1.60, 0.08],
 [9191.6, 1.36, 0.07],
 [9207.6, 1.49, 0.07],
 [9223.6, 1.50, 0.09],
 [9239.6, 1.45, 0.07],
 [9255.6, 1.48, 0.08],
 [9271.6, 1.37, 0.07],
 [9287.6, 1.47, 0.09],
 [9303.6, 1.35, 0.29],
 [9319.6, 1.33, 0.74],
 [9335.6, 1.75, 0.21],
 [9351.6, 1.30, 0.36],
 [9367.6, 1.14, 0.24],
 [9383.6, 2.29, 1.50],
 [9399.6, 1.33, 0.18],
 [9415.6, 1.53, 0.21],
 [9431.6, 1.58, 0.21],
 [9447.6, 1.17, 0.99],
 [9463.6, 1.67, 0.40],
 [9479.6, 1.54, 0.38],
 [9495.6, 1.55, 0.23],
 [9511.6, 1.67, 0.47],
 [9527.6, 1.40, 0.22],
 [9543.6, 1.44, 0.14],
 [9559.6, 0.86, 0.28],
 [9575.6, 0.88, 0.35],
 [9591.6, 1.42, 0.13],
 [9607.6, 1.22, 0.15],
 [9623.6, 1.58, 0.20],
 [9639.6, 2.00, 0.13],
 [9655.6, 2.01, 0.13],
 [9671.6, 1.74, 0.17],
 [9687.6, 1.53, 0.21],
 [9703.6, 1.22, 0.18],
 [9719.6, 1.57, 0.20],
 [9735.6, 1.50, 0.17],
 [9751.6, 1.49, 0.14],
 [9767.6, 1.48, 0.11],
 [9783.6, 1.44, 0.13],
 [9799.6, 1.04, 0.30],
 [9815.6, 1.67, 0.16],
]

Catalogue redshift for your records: 0.470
